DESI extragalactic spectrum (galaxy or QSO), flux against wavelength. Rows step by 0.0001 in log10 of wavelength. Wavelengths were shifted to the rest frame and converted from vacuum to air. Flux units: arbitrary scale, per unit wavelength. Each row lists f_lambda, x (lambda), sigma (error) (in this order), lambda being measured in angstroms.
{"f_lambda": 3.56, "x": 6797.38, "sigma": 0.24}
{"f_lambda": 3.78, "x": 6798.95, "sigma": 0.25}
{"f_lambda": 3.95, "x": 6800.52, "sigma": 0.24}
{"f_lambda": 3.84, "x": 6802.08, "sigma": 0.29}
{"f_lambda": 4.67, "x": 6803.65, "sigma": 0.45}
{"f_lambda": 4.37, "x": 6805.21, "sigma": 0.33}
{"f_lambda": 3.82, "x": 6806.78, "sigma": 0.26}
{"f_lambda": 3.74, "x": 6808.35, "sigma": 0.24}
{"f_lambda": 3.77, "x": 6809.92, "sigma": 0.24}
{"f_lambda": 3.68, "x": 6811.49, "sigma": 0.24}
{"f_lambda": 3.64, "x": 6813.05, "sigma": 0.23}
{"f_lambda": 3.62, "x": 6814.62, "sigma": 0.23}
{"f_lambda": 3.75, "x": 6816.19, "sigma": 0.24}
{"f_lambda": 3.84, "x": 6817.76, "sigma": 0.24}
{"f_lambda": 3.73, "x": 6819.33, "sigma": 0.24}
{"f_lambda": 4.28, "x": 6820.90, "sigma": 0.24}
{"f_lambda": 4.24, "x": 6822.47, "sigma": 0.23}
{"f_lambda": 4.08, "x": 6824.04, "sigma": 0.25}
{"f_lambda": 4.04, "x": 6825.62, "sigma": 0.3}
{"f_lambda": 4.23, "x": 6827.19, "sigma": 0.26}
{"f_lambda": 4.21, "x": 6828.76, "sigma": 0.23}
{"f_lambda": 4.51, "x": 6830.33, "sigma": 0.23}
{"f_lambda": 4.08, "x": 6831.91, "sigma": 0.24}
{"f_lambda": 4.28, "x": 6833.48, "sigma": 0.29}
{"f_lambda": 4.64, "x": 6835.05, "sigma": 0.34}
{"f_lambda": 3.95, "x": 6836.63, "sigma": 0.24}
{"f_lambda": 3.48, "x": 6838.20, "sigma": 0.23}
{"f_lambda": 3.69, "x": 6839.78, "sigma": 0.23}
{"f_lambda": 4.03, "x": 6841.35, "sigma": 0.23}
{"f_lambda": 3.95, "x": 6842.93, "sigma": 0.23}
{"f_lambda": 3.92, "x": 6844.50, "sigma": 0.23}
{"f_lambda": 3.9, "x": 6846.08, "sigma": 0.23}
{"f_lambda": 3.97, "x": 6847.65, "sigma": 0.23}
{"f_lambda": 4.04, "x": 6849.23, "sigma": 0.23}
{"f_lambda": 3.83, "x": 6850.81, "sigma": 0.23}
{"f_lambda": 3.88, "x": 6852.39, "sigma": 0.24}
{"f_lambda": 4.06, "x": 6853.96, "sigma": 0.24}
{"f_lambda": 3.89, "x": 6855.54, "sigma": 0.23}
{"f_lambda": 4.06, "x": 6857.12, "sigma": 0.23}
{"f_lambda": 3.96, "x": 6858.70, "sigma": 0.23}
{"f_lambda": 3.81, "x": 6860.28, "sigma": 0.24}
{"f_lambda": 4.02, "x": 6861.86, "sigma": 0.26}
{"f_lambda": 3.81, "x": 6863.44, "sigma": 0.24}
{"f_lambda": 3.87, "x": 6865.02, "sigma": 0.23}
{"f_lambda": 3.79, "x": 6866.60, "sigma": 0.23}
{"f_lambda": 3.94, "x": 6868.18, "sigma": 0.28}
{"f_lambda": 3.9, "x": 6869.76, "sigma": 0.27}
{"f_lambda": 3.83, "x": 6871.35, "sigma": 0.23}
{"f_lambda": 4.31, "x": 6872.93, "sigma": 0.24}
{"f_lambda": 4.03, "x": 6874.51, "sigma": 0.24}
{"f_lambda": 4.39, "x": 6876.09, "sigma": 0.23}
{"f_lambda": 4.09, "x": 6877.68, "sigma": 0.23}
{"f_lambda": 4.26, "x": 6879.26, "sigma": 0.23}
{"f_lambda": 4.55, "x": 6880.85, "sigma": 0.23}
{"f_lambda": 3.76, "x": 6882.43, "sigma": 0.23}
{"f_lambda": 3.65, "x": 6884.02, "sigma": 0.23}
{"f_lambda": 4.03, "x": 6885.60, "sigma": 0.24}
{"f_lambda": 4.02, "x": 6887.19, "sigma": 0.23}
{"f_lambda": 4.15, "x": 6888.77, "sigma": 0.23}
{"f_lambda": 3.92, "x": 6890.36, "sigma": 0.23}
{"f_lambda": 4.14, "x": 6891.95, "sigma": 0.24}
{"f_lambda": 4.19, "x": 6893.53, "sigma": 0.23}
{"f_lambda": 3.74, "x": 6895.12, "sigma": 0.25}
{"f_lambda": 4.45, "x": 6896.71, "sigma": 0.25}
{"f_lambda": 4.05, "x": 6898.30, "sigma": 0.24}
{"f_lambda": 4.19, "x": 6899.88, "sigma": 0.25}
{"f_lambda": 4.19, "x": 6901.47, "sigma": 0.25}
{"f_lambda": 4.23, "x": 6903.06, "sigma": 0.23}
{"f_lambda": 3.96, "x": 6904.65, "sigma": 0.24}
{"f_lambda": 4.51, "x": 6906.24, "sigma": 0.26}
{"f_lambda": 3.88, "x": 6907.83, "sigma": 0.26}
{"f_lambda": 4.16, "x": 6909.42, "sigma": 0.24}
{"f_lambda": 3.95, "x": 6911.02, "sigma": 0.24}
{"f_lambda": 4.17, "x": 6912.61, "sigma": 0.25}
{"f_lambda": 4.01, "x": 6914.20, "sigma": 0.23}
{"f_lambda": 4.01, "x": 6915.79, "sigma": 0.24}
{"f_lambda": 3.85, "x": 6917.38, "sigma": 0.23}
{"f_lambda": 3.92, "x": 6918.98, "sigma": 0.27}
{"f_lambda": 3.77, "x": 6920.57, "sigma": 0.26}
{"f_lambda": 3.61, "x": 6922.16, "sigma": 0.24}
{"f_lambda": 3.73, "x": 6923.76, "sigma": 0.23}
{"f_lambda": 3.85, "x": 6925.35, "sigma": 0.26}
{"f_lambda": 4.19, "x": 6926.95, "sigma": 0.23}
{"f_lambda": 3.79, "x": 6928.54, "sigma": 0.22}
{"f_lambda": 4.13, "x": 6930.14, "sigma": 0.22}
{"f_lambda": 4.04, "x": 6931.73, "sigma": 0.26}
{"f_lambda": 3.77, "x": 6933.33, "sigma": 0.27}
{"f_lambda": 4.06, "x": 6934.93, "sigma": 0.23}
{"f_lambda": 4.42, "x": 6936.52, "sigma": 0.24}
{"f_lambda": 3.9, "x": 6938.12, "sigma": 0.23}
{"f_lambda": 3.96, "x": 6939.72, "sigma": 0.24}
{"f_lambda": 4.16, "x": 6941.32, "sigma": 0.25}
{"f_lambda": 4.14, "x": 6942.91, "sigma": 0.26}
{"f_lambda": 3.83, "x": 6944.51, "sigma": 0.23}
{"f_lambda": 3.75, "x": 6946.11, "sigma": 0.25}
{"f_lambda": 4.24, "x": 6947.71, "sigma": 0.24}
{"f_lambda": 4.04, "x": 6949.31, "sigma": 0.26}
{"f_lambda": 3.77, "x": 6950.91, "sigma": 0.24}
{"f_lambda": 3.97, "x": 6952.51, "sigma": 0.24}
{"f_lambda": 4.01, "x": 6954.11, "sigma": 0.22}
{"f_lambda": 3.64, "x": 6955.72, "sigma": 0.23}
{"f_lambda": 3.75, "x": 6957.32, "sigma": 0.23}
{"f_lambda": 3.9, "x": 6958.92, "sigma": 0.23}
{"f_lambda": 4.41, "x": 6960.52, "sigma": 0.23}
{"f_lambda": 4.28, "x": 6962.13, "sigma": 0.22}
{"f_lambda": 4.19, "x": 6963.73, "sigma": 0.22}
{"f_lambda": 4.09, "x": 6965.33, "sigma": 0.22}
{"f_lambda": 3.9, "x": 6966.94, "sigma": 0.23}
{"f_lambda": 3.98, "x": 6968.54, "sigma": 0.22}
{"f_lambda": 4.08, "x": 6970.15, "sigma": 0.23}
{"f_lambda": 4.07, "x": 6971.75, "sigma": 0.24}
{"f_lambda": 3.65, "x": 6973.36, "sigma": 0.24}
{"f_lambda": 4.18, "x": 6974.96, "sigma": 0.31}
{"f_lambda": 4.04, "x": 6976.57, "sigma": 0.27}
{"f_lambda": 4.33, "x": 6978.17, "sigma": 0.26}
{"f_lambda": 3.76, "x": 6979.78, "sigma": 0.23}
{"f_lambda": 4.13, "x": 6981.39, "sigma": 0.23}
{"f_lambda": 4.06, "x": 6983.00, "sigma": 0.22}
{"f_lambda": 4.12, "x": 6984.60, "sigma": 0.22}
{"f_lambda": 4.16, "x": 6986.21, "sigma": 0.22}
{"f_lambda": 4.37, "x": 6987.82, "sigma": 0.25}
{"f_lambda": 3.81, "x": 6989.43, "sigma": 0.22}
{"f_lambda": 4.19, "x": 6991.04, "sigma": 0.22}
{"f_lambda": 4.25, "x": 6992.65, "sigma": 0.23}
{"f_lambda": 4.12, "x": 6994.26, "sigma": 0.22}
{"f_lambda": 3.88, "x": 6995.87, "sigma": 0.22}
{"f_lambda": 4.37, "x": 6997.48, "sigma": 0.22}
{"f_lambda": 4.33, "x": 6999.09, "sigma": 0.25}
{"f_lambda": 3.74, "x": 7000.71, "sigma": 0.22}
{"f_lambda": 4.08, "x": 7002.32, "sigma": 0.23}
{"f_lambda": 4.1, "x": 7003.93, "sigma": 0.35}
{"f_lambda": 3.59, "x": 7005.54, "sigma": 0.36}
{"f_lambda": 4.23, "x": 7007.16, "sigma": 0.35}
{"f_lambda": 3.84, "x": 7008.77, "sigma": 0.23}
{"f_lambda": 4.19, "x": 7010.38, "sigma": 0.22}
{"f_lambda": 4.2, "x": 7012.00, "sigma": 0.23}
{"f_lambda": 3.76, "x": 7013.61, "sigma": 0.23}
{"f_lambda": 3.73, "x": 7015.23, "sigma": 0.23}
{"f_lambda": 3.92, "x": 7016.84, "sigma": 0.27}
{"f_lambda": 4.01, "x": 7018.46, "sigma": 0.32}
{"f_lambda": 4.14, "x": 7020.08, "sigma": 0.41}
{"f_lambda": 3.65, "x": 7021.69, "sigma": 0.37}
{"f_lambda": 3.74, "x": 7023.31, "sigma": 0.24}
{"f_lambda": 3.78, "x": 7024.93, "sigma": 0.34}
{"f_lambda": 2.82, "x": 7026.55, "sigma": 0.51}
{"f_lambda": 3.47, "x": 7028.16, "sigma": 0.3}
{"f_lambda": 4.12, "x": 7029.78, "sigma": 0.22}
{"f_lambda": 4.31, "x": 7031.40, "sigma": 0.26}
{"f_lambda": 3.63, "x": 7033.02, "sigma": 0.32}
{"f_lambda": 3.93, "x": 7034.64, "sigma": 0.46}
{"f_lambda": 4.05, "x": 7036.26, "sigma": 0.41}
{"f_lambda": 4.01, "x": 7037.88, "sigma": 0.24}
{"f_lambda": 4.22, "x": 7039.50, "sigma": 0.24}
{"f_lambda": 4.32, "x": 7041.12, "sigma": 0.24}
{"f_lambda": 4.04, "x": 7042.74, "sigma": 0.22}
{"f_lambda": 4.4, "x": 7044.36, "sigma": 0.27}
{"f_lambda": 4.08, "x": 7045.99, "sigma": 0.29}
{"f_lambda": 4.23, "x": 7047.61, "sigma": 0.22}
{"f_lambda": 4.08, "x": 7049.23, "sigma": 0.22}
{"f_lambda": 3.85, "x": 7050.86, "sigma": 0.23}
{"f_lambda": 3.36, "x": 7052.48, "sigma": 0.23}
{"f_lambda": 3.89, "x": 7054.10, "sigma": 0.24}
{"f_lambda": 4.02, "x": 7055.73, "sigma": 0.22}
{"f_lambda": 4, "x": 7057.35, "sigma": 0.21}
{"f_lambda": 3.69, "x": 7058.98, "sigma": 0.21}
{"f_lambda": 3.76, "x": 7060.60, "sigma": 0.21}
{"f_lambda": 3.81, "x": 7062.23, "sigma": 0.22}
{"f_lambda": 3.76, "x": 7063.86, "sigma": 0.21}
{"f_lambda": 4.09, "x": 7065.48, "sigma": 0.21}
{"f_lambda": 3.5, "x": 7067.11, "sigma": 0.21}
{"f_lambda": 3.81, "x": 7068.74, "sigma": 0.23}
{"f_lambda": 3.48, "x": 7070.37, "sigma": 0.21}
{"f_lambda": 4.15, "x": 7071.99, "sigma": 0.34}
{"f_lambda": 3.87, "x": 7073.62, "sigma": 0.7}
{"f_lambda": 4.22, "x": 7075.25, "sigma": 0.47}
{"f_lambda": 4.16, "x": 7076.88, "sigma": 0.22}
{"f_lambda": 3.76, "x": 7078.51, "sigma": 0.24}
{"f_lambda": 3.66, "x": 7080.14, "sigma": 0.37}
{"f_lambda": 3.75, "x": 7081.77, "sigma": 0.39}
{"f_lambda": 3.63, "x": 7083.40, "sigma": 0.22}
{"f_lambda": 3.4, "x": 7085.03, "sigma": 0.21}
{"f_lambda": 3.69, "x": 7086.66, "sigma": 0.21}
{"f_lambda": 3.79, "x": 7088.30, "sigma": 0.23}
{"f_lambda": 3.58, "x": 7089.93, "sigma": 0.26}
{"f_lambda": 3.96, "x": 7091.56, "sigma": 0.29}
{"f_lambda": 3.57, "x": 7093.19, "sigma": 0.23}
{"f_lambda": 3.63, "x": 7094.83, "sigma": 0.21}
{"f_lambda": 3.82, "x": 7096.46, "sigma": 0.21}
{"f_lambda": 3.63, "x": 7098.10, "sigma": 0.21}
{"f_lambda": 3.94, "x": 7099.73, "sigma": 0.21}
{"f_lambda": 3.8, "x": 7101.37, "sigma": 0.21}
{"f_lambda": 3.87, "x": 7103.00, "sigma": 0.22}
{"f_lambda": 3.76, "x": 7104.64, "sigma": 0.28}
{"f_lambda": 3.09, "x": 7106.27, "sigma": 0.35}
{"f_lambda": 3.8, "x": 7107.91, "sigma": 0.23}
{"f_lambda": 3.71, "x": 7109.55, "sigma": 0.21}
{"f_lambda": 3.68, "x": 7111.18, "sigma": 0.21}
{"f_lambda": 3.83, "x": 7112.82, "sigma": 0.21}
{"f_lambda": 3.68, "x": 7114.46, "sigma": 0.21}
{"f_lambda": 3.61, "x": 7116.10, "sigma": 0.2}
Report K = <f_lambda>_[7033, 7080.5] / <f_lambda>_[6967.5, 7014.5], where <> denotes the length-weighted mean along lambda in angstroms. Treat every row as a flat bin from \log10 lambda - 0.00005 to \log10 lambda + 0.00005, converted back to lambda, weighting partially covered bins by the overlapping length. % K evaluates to 0.97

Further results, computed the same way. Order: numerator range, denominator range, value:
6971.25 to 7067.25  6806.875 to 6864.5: 1.00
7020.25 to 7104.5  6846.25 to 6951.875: 0.96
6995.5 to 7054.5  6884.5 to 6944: 0.98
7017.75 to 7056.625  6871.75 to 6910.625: 0.95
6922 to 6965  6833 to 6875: 1.01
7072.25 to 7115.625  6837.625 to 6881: 0.94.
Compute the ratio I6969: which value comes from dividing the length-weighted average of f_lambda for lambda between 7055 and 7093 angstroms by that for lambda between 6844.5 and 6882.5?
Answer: 1.0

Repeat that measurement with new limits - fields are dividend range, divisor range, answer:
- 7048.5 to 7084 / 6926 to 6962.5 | 0.96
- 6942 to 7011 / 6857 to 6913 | 1.00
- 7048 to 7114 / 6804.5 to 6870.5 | 0.95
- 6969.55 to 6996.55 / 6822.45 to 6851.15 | 1.00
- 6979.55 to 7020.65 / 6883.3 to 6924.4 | 1.01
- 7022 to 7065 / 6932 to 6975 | 0.97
